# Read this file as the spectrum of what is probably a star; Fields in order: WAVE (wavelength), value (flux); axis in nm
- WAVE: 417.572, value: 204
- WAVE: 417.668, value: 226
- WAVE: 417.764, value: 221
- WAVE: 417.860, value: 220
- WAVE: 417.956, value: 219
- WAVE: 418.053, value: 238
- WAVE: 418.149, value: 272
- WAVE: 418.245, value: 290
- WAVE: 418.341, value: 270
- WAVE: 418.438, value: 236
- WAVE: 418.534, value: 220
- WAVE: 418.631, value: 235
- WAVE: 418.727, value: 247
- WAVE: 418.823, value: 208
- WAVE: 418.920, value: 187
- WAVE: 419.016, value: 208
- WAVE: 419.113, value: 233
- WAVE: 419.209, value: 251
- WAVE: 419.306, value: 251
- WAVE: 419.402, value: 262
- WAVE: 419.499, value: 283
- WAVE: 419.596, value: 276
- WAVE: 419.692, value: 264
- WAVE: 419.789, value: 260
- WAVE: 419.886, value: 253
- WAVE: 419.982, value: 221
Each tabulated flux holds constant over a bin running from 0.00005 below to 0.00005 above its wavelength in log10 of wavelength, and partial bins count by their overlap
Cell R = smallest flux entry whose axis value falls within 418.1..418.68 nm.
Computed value 220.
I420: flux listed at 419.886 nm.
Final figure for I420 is 253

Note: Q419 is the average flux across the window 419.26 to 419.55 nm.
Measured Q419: 265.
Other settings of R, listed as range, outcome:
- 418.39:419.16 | 187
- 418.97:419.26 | 208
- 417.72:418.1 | 219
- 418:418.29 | 238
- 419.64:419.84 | 260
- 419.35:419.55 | 262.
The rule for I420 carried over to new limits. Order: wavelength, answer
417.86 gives 220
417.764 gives 221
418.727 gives 247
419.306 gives 251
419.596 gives 276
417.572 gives 204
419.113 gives 233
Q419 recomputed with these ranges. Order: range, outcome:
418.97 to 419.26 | 231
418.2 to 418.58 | 254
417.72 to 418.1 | 224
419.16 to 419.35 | 251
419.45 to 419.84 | 270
